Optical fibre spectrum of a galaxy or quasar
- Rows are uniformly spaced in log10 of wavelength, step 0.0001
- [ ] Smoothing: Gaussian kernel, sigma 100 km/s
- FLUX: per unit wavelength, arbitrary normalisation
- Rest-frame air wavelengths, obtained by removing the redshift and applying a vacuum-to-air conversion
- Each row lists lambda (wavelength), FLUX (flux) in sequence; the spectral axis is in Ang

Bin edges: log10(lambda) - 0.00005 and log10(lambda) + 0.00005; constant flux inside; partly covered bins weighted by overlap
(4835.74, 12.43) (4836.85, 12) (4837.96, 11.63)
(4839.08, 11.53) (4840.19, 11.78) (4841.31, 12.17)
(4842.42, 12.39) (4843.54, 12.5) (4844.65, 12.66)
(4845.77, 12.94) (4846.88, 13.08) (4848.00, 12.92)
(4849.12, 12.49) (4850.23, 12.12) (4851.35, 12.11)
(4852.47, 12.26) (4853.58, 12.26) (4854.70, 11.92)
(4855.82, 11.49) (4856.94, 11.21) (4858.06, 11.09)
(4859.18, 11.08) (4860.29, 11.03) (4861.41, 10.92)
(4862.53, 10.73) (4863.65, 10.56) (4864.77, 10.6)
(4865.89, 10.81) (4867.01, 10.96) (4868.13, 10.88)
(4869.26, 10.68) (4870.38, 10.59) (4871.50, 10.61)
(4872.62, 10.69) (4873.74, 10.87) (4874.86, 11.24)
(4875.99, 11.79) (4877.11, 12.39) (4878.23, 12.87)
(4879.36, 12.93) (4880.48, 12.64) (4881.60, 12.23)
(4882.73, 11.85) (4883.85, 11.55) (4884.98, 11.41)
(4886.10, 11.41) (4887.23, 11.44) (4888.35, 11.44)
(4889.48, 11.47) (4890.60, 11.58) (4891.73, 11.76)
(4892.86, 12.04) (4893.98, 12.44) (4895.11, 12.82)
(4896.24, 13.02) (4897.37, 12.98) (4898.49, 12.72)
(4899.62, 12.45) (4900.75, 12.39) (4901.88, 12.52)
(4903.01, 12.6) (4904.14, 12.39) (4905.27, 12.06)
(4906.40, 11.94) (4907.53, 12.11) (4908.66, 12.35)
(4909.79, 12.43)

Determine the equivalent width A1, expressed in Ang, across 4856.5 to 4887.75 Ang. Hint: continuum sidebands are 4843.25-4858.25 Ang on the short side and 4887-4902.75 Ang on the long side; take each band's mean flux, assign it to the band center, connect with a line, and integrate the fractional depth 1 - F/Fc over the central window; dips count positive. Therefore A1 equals 2.3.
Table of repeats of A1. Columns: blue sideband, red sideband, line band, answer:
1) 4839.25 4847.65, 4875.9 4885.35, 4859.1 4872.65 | 1.70 Ang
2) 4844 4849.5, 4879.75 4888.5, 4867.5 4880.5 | 0.64 Ang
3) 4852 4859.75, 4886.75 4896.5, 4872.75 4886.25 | -0.06 Ang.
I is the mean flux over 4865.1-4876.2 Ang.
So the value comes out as 10.9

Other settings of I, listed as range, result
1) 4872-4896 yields 11.9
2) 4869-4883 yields 11.7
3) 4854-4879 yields 11.2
